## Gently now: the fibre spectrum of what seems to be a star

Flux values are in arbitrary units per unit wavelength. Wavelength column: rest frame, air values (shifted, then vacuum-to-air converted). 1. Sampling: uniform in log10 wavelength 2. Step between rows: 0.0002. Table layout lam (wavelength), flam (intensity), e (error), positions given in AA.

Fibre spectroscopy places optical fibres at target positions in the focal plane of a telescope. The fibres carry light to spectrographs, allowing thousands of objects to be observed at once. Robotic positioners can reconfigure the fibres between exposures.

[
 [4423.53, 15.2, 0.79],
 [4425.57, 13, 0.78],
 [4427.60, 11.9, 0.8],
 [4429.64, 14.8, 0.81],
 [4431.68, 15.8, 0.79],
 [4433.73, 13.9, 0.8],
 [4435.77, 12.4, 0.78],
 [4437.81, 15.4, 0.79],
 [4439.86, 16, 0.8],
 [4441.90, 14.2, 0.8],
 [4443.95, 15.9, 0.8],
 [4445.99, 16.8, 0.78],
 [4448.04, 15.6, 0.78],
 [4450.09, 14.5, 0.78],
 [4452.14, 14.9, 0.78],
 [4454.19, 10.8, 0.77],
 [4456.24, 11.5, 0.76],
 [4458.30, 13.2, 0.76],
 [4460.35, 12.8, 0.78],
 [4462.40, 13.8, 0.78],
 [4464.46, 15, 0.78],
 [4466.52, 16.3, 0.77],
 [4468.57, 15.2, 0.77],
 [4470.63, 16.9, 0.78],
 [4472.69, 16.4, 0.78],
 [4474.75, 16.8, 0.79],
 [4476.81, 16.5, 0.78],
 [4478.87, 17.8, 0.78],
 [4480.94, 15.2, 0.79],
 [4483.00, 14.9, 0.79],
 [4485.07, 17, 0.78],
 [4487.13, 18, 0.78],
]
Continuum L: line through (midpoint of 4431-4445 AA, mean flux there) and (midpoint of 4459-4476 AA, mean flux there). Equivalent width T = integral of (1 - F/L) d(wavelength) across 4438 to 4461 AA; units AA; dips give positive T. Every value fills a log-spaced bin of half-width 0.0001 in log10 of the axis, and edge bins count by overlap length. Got 1.1 AA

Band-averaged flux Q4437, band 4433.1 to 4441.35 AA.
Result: 14.4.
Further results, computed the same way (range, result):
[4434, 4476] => 14.7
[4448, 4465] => 13.4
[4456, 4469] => 14.1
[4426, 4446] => 14.6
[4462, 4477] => 15.9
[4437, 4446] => 15.5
